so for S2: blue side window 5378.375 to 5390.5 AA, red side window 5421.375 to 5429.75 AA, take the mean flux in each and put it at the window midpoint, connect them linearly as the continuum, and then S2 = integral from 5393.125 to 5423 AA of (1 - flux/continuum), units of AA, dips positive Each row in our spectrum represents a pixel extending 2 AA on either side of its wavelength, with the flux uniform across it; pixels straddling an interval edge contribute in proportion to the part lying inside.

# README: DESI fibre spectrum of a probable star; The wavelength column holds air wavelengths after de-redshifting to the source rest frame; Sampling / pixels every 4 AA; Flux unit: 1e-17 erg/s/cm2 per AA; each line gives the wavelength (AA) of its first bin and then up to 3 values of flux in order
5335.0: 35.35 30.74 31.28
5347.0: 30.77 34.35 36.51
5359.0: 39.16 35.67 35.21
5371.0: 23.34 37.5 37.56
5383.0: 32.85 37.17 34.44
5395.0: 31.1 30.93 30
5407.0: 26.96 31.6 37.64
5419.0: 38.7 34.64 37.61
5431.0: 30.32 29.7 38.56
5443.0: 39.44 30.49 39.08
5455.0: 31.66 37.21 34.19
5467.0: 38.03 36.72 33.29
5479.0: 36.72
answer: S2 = 2.5 AA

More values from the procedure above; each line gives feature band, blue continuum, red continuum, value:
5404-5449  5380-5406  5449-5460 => 0.5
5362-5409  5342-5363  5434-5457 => 2.9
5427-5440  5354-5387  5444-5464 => 0.6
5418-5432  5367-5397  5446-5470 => -0.3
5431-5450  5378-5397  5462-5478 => 0.5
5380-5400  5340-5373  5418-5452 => 0.2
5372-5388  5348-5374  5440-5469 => -0.5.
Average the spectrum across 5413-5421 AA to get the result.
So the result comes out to 38.2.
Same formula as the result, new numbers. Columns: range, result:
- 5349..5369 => 36.2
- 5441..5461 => 35.6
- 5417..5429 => 37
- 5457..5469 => 36.5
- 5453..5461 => 34.4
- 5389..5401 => 32.2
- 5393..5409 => 29.7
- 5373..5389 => 36.3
